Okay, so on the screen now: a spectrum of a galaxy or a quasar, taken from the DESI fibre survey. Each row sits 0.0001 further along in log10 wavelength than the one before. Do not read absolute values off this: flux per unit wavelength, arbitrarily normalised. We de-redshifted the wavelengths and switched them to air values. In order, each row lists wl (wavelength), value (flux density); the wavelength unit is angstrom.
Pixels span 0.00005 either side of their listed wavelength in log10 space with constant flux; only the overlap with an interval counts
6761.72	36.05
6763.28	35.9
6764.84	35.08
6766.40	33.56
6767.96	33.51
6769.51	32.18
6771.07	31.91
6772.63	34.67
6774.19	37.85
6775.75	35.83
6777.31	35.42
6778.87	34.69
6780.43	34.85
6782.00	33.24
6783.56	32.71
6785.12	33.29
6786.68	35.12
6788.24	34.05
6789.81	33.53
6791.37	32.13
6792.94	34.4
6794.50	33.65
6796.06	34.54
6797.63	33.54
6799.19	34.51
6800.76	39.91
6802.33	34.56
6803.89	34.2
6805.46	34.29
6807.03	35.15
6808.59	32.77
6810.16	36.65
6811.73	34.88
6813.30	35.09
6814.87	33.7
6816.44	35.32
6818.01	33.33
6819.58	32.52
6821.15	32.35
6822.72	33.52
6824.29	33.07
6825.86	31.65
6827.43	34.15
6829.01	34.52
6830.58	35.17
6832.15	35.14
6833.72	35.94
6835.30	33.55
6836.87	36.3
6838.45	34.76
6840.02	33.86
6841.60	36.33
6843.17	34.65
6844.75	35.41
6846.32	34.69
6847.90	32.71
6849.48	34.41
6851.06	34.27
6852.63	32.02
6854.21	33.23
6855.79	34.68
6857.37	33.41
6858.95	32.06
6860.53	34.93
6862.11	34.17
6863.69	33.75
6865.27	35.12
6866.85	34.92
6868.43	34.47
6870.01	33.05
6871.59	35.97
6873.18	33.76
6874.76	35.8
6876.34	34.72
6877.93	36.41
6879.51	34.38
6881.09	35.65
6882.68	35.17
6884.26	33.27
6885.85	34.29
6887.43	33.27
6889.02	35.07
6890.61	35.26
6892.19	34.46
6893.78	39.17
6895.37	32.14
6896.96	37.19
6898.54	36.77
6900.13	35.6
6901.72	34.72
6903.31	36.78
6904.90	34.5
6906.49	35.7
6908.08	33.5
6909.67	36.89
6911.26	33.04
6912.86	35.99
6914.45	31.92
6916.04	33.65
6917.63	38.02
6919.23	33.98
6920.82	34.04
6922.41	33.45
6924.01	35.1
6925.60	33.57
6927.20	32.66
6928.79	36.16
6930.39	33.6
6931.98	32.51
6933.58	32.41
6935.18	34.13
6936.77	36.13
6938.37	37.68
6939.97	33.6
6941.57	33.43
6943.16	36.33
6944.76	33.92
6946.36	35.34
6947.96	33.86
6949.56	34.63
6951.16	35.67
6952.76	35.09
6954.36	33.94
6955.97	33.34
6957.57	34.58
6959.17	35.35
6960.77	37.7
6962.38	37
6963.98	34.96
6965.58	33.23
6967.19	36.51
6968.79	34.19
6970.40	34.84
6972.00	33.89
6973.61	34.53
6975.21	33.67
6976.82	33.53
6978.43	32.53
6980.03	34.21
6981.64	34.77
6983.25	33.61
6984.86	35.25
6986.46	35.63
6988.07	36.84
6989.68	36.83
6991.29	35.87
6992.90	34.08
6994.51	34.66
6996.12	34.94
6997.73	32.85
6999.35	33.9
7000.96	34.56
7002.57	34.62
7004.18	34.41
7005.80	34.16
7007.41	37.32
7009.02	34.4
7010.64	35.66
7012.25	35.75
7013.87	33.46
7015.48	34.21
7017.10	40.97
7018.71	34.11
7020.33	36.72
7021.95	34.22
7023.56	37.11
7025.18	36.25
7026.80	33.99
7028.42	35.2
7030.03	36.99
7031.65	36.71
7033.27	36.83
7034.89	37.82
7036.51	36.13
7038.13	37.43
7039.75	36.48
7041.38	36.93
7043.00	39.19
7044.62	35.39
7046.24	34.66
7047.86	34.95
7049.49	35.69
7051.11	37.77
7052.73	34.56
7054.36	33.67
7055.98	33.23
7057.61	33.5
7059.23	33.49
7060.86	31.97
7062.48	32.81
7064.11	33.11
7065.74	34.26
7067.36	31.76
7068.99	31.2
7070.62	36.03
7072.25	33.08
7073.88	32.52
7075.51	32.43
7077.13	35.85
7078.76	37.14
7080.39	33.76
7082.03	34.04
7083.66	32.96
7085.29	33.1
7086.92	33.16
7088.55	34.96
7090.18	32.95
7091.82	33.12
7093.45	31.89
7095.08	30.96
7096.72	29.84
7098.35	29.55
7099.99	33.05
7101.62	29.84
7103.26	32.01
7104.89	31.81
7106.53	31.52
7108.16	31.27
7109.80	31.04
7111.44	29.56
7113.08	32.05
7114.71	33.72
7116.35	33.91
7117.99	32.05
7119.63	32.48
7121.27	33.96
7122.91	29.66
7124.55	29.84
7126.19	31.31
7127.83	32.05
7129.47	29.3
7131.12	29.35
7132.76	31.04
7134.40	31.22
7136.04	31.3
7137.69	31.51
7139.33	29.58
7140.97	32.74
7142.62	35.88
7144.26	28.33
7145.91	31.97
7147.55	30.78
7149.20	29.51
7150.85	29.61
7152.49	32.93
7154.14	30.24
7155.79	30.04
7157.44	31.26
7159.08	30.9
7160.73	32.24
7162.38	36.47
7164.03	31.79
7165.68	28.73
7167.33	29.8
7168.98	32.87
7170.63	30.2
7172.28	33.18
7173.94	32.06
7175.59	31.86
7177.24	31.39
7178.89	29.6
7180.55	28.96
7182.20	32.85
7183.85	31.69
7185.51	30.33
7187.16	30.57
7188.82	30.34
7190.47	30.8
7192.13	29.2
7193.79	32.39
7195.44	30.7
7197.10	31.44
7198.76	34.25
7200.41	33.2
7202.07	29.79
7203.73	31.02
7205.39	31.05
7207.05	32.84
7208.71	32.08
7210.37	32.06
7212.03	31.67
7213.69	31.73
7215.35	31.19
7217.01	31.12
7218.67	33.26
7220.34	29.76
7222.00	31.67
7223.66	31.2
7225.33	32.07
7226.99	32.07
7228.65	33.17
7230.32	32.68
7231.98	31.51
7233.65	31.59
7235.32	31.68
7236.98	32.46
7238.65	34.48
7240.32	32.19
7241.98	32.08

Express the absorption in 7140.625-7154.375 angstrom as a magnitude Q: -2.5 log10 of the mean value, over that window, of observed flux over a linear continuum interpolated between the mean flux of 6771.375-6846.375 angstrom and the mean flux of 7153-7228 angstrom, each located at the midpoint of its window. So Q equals 0.02 mag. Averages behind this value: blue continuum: 34.5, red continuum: 31.4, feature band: 31.3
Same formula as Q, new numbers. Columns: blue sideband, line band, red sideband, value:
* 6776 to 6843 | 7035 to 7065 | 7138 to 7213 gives -0.09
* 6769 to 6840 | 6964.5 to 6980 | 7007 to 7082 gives 0.02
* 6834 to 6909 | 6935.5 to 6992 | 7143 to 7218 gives -0.04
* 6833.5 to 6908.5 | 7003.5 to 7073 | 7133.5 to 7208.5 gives -0.08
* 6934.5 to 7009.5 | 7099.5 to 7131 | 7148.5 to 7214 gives 0.03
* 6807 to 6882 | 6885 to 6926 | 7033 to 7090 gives -0.02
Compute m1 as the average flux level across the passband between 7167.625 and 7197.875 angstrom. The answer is 31.1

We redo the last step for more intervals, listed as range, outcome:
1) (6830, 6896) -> 34.6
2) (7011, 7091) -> 34.9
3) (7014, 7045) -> 36.4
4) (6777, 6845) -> 34.4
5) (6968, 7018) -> 34.8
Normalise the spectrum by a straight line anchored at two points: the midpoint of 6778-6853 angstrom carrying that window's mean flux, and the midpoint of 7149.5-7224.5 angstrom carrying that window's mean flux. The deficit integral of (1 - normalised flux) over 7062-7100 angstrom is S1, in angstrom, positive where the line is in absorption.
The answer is -1.02 angstrom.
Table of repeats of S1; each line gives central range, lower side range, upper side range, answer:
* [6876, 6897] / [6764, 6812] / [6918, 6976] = -0.26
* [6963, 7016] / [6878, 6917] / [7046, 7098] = -0.71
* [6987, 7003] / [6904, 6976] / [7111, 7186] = -0.55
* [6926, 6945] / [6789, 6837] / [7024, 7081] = 0.14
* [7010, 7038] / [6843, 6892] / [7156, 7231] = -2.59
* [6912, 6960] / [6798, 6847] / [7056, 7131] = -1.14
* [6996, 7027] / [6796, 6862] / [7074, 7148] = -2.26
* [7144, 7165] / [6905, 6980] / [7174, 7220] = 0.40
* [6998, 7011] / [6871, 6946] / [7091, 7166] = -0.57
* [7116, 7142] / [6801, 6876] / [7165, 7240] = 0.63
